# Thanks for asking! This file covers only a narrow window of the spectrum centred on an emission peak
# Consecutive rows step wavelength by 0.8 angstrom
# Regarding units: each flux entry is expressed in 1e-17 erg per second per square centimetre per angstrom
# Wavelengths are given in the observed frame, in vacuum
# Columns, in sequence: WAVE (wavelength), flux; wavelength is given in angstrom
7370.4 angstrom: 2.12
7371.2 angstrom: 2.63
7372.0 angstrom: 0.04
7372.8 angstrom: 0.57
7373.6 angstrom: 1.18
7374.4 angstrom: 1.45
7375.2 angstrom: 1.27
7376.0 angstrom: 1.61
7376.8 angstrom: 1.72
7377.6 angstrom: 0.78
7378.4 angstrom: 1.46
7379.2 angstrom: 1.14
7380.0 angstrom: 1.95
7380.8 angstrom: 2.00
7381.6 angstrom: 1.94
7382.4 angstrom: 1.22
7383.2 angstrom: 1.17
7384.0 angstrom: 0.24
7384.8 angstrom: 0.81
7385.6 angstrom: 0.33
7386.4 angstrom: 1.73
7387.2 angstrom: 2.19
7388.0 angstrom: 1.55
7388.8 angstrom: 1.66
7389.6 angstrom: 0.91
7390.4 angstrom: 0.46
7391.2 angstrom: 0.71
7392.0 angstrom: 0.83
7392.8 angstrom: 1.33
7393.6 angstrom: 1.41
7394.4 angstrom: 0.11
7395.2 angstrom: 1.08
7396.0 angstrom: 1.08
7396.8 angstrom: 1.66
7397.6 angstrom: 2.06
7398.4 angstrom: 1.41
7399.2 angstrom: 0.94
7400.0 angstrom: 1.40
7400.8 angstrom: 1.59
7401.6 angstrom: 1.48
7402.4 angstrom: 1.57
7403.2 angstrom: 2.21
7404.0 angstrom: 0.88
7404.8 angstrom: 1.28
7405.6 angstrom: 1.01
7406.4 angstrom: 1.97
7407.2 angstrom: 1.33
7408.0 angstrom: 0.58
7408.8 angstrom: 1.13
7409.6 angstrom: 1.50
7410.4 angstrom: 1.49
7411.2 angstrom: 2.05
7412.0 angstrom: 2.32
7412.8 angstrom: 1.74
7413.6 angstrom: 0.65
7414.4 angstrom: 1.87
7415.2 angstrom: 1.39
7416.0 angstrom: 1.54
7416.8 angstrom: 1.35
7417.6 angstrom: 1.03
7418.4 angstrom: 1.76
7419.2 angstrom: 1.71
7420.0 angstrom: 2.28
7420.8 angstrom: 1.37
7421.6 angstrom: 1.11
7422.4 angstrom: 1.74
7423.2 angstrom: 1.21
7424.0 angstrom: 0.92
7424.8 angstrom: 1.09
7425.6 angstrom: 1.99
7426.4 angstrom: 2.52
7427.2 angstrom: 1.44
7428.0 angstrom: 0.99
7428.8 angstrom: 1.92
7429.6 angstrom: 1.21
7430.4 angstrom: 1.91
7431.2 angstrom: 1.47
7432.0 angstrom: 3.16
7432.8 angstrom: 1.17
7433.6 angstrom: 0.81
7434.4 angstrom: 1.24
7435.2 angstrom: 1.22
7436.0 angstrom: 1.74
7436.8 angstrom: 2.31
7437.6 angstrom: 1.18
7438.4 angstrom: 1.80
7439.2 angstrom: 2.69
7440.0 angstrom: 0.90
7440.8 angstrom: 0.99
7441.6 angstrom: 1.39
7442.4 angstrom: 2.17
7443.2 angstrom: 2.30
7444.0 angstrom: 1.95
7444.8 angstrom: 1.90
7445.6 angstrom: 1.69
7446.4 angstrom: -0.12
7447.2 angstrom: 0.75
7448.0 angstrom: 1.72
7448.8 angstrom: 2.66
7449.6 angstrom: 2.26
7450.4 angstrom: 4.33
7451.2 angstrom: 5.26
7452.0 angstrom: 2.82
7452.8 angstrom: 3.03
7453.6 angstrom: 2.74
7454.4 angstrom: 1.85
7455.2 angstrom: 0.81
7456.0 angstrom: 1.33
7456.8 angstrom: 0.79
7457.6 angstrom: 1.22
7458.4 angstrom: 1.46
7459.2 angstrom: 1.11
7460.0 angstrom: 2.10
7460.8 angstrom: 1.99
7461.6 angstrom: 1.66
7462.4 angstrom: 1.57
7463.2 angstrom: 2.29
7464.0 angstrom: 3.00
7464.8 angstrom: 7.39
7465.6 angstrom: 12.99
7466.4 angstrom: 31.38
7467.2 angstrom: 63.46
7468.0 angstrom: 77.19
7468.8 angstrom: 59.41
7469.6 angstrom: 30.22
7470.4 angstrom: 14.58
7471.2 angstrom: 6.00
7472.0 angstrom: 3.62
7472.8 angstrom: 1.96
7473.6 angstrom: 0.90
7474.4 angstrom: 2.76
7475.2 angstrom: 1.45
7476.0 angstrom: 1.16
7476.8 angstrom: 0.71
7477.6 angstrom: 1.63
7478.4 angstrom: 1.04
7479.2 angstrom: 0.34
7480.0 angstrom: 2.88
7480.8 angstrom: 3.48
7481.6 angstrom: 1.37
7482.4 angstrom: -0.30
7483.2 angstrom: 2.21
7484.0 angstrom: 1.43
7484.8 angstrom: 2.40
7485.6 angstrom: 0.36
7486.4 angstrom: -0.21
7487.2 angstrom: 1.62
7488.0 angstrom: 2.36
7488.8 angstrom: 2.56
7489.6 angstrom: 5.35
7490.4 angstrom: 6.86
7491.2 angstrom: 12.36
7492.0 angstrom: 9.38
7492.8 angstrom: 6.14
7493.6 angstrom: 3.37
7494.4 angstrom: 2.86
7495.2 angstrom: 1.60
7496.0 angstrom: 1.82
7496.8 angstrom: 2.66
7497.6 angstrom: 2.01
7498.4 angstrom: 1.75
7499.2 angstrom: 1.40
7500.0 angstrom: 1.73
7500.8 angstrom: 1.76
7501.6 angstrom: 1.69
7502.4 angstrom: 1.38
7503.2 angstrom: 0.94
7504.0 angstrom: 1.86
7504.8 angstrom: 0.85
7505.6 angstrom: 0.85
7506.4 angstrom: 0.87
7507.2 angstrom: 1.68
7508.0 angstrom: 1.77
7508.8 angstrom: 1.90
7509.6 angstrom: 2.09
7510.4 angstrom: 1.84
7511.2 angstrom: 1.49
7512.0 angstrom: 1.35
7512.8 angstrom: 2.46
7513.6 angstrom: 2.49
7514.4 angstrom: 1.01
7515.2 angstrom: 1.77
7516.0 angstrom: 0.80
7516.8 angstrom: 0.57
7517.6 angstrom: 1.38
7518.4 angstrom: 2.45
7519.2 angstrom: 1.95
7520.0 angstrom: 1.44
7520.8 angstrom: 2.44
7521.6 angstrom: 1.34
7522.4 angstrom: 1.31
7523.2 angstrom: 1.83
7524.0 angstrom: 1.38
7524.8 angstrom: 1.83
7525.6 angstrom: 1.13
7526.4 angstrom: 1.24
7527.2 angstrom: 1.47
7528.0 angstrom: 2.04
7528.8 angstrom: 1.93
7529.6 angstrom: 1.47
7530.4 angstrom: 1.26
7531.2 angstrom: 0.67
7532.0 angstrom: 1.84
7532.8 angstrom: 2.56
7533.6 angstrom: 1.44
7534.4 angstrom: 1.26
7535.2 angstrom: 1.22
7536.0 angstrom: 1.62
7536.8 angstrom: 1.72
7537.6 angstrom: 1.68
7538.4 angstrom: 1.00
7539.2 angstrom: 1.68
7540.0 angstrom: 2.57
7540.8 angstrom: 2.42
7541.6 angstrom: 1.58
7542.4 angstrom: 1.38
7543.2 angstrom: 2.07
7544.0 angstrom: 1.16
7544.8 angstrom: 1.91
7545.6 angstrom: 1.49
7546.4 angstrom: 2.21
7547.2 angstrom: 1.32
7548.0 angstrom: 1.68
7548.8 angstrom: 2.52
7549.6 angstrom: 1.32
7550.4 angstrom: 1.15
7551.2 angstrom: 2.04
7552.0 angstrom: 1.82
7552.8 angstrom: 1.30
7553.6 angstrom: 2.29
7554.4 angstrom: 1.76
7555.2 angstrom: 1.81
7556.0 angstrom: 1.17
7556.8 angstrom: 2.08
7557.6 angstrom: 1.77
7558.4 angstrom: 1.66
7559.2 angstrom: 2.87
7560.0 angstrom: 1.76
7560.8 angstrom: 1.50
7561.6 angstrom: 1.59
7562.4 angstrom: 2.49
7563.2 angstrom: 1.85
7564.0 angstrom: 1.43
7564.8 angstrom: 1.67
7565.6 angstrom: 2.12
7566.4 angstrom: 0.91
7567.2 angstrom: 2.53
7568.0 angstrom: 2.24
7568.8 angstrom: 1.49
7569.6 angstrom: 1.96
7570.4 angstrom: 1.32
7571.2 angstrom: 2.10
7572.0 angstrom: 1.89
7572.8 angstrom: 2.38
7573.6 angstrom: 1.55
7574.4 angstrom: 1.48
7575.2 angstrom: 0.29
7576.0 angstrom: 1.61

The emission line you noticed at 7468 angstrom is H-alpha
